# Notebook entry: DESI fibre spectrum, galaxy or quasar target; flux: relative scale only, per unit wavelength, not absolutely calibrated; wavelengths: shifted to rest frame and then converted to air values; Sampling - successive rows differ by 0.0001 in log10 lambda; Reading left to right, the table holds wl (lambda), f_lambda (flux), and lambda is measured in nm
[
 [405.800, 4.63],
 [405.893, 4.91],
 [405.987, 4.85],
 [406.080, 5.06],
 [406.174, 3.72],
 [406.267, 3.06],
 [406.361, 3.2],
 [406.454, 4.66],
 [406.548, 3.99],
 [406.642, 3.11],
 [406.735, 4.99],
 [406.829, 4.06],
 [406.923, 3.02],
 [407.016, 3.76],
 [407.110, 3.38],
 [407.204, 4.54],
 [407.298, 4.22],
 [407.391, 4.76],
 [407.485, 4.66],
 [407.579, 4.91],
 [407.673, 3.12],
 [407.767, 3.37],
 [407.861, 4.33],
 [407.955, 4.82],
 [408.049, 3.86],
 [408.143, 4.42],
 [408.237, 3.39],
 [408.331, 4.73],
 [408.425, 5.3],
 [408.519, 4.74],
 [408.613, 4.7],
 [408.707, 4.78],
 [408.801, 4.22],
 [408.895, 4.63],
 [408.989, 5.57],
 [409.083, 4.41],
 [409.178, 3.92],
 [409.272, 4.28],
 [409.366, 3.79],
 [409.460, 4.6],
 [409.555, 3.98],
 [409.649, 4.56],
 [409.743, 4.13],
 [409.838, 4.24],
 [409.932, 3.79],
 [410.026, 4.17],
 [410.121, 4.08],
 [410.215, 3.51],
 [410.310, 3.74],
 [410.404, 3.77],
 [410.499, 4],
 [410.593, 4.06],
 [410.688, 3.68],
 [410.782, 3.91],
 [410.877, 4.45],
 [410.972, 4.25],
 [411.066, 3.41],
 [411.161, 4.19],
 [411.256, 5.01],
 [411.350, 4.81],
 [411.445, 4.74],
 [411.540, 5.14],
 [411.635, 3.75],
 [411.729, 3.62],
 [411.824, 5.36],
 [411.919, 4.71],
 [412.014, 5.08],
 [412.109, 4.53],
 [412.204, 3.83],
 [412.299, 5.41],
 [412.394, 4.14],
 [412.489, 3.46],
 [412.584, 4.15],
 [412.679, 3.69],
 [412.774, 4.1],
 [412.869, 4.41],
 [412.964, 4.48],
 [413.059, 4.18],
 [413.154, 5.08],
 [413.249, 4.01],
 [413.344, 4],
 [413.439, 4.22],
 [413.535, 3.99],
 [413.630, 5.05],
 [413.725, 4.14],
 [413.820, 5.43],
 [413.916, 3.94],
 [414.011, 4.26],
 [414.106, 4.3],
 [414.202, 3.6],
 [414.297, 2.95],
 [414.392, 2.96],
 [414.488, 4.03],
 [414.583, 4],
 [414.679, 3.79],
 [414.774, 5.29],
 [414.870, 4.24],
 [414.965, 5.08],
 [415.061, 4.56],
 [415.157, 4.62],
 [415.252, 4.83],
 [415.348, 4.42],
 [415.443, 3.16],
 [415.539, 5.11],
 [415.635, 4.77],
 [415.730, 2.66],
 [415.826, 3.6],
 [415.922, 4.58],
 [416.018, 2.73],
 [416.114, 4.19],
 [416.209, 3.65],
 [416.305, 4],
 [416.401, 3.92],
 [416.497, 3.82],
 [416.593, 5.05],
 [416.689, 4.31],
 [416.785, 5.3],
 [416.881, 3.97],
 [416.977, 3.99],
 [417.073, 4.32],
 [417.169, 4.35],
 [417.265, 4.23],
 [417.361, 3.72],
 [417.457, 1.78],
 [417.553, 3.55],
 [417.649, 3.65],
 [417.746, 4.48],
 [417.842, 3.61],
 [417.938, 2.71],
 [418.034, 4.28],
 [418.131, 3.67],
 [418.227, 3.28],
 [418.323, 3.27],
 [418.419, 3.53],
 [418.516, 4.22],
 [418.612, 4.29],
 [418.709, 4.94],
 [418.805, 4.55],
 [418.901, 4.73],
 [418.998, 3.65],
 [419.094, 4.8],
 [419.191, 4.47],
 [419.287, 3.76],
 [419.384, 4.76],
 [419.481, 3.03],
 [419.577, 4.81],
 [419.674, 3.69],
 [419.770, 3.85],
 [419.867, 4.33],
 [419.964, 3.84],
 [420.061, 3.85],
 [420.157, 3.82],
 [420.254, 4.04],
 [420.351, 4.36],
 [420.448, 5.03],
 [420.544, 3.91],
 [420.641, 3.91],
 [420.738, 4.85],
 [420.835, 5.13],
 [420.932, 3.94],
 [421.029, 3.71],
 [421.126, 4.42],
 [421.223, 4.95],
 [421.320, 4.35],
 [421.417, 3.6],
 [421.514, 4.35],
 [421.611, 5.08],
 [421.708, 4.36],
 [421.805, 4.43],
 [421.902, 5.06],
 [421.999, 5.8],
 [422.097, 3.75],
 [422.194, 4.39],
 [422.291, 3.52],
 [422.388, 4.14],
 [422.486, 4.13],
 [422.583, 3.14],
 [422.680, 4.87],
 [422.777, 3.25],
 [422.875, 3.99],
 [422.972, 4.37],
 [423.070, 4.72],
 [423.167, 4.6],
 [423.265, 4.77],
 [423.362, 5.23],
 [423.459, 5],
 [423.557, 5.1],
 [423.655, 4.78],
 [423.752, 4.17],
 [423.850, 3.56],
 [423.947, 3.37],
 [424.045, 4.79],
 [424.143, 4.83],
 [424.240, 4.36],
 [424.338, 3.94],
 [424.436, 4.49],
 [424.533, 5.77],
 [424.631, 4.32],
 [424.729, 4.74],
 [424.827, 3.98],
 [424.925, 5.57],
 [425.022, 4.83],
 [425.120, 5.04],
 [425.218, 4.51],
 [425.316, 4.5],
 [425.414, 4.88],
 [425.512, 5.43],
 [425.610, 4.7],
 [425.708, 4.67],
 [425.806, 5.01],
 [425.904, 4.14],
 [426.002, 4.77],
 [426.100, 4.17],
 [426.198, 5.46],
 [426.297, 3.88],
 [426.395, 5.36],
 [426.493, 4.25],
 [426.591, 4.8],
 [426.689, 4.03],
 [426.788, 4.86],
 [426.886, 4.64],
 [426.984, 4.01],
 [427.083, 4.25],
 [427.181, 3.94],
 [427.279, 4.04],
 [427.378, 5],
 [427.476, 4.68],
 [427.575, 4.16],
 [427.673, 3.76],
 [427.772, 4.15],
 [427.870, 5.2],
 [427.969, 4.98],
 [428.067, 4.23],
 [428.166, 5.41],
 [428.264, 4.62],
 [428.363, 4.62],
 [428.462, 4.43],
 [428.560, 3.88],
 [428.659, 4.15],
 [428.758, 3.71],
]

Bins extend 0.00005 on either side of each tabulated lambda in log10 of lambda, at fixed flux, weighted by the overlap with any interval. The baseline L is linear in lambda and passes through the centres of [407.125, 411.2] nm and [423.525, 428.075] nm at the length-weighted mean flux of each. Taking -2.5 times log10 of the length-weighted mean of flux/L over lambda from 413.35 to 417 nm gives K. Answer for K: 0.045 mag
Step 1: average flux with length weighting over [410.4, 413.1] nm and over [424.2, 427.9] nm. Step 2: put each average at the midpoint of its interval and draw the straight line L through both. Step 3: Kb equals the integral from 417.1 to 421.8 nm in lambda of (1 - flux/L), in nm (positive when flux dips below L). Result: 0.39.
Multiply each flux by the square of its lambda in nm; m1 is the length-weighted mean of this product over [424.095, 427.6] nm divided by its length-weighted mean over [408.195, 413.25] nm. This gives 1.15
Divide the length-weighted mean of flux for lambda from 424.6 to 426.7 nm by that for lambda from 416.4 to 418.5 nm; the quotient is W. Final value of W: 1.22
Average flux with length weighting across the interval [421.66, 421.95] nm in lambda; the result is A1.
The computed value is 4.62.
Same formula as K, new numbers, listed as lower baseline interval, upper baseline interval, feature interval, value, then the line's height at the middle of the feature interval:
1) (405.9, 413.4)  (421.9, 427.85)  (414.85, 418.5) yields 0.10 mag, 4.36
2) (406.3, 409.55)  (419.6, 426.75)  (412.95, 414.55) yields 0.04 mag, 4.32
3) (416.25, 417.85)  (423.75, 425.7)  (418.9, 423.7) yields 0.00 mag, 4.34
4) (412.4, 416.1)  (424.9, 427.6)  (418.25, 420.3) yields 0.07 mag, 4.35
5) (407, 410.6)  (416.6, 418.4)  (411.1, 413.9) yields -0.09 mag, 4.07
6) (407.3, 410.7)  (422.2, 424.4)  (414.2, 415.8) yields 0.04 mag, 4.28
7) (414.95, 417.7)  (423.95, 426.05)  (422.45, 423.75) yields 0.03 mag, 4.56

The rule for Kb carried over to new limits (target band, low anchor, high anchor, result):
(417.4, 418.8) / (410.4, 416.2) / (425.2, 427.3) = 0.21 nm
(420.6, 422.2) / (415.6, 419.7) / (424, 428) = -0.08 nm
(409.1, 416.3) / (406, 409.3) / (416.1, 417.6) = -0.15 nm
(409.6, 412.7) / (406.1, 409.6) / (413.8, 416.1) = -0.06 nm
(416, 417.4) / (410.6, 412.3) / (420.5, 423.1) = 0.07 nm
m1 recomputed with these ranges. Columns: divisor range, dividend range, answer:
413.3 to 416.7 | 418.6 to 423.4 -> 1.07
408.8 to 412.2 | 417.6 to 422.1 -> 1.03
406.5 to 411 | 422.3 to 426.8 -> 1.17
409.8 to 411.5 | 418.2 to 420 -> 1.04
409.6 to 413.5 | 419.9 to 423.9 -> 1.08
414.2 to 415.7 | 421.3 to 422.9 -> 1.04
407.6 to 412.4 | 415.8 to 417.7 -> 0.95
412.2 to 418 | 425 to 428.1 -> 1.18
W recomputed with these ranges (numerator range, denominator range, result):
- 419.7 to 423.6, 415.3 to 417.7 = 1.10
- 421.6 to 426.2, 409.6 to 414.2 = 1.06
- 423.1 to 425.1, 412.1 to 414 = 1.07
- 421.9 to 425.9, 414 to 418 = 1.13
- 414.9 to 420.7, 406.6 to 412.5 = 0.95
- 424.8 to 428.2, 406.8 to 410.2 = 1.08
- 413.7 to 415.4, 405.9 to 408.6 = 1.02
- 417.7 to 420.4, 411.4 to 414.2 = 0.92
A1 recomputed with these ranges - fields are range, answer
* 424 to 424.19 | 4.8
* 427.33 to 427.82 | 4.35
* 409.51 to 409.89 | 4.23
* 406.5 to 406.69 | 3.57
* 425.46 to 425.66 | 5.06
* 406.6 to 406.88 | 4.06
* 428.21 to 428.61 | 4.4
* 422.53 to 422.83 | 3.77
